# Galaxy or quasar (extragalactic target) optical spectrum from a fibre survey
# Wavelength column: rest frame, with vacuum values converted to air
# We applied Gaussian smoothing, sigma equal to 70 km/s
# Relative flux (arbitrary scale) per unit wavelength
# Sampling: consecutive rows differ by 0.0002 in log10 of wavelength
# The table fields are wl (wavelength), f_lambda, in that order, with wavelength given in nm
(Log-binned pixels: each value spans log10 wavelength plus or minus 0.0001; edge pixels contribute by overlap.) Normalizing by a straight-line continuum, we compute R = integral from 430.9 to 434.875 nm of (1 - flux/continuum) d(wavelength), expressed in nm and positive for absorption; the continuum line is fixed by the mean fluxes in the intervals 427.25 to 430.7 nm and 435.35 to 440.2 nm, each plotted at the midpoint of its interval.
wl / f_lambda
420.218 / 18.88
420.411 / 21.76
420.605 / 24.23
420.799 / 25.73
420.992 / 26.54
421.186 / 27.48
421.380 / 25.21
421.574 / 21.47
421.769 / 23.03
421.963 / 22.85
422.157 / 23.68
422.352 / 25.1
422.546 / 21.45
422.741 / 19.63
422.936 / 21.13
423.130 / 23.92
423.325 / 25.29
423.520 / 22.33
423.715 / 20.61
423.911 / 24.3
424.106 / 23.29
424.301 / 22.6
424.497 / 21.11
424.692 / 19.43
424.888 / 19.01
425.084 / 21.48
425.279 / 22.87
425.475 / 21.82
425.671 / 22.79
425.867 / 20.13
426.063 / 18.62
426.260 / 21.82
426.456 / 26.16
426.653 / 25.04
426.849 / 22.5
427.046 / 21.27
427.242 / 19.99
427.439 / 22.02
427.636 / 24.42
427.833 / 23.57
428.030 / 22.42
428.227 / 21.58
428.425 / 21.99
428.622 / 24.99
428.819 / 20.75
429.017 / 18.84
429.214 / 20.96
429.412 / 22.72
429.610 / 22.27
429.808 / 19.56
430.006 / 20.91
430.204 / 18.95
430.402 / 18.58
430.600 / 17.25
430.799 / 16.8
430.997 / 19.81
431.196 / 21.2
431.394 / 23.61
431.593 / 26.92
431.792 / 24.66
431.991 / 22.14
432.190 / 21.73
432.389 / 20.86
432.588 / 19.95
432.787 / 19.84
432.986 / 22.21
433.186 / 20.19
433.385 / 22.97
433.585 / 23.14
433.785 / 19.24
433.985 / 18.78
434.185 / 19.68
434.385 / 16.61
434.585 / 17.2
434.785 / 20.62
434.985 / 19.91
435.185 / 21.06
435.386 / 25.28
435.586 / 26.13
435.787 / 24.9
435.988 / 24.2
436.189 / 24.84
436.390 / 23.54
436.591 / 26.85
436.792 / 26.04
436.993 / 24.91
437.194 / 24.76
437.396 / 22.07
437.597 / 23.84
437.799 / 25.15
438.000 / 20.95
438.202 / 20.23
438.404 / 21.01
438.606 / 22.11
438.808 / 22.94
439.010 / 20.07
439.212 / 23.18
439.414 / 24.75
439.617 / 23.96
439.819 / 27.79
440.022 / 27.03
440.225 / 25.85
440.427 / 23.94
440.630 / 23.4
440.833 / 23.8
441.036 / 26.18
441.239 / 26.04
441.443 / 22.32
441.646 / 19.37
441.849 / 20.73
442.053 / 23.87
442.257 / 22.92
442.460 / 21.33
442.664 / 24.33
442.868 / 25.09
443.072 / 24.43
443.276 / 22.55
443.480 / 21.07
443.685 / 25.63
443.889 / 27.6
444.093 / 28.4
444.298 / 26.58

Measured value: 0.25 nm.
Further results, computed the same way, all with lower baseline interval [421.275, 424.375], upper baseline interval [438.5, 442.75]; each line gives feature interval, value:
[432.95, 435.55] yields 0.30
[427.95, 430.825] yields 0.31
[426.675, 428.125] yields 0.04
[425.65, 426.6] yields 0.04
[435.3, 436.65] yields -0.09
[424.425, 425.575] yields 0.10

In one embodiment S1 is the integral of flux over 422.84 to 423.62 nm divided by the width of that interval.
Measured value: 23.2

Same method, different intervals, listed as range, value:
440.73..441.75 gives 23.5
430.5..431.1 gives 18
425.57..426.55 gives 21.9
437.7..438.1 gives 23.1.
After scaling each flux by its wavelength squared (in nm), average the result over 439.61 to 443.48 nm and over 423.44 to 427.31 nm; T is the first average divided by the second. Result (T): 1.18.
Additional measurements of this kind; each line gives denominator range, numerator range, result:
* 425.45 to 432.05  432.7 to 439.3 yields 1.06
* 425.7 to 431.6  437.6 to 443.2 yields 1.15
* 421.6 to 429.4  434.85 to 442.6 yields 1.13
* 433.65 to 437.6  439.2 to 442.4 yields 1.09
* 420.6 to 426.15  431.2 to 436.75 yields 1.03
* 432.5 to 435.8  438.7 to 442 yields 1.17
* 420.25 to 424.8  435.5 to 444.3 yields 1.13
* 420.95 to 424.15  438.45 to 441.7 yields 1.11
